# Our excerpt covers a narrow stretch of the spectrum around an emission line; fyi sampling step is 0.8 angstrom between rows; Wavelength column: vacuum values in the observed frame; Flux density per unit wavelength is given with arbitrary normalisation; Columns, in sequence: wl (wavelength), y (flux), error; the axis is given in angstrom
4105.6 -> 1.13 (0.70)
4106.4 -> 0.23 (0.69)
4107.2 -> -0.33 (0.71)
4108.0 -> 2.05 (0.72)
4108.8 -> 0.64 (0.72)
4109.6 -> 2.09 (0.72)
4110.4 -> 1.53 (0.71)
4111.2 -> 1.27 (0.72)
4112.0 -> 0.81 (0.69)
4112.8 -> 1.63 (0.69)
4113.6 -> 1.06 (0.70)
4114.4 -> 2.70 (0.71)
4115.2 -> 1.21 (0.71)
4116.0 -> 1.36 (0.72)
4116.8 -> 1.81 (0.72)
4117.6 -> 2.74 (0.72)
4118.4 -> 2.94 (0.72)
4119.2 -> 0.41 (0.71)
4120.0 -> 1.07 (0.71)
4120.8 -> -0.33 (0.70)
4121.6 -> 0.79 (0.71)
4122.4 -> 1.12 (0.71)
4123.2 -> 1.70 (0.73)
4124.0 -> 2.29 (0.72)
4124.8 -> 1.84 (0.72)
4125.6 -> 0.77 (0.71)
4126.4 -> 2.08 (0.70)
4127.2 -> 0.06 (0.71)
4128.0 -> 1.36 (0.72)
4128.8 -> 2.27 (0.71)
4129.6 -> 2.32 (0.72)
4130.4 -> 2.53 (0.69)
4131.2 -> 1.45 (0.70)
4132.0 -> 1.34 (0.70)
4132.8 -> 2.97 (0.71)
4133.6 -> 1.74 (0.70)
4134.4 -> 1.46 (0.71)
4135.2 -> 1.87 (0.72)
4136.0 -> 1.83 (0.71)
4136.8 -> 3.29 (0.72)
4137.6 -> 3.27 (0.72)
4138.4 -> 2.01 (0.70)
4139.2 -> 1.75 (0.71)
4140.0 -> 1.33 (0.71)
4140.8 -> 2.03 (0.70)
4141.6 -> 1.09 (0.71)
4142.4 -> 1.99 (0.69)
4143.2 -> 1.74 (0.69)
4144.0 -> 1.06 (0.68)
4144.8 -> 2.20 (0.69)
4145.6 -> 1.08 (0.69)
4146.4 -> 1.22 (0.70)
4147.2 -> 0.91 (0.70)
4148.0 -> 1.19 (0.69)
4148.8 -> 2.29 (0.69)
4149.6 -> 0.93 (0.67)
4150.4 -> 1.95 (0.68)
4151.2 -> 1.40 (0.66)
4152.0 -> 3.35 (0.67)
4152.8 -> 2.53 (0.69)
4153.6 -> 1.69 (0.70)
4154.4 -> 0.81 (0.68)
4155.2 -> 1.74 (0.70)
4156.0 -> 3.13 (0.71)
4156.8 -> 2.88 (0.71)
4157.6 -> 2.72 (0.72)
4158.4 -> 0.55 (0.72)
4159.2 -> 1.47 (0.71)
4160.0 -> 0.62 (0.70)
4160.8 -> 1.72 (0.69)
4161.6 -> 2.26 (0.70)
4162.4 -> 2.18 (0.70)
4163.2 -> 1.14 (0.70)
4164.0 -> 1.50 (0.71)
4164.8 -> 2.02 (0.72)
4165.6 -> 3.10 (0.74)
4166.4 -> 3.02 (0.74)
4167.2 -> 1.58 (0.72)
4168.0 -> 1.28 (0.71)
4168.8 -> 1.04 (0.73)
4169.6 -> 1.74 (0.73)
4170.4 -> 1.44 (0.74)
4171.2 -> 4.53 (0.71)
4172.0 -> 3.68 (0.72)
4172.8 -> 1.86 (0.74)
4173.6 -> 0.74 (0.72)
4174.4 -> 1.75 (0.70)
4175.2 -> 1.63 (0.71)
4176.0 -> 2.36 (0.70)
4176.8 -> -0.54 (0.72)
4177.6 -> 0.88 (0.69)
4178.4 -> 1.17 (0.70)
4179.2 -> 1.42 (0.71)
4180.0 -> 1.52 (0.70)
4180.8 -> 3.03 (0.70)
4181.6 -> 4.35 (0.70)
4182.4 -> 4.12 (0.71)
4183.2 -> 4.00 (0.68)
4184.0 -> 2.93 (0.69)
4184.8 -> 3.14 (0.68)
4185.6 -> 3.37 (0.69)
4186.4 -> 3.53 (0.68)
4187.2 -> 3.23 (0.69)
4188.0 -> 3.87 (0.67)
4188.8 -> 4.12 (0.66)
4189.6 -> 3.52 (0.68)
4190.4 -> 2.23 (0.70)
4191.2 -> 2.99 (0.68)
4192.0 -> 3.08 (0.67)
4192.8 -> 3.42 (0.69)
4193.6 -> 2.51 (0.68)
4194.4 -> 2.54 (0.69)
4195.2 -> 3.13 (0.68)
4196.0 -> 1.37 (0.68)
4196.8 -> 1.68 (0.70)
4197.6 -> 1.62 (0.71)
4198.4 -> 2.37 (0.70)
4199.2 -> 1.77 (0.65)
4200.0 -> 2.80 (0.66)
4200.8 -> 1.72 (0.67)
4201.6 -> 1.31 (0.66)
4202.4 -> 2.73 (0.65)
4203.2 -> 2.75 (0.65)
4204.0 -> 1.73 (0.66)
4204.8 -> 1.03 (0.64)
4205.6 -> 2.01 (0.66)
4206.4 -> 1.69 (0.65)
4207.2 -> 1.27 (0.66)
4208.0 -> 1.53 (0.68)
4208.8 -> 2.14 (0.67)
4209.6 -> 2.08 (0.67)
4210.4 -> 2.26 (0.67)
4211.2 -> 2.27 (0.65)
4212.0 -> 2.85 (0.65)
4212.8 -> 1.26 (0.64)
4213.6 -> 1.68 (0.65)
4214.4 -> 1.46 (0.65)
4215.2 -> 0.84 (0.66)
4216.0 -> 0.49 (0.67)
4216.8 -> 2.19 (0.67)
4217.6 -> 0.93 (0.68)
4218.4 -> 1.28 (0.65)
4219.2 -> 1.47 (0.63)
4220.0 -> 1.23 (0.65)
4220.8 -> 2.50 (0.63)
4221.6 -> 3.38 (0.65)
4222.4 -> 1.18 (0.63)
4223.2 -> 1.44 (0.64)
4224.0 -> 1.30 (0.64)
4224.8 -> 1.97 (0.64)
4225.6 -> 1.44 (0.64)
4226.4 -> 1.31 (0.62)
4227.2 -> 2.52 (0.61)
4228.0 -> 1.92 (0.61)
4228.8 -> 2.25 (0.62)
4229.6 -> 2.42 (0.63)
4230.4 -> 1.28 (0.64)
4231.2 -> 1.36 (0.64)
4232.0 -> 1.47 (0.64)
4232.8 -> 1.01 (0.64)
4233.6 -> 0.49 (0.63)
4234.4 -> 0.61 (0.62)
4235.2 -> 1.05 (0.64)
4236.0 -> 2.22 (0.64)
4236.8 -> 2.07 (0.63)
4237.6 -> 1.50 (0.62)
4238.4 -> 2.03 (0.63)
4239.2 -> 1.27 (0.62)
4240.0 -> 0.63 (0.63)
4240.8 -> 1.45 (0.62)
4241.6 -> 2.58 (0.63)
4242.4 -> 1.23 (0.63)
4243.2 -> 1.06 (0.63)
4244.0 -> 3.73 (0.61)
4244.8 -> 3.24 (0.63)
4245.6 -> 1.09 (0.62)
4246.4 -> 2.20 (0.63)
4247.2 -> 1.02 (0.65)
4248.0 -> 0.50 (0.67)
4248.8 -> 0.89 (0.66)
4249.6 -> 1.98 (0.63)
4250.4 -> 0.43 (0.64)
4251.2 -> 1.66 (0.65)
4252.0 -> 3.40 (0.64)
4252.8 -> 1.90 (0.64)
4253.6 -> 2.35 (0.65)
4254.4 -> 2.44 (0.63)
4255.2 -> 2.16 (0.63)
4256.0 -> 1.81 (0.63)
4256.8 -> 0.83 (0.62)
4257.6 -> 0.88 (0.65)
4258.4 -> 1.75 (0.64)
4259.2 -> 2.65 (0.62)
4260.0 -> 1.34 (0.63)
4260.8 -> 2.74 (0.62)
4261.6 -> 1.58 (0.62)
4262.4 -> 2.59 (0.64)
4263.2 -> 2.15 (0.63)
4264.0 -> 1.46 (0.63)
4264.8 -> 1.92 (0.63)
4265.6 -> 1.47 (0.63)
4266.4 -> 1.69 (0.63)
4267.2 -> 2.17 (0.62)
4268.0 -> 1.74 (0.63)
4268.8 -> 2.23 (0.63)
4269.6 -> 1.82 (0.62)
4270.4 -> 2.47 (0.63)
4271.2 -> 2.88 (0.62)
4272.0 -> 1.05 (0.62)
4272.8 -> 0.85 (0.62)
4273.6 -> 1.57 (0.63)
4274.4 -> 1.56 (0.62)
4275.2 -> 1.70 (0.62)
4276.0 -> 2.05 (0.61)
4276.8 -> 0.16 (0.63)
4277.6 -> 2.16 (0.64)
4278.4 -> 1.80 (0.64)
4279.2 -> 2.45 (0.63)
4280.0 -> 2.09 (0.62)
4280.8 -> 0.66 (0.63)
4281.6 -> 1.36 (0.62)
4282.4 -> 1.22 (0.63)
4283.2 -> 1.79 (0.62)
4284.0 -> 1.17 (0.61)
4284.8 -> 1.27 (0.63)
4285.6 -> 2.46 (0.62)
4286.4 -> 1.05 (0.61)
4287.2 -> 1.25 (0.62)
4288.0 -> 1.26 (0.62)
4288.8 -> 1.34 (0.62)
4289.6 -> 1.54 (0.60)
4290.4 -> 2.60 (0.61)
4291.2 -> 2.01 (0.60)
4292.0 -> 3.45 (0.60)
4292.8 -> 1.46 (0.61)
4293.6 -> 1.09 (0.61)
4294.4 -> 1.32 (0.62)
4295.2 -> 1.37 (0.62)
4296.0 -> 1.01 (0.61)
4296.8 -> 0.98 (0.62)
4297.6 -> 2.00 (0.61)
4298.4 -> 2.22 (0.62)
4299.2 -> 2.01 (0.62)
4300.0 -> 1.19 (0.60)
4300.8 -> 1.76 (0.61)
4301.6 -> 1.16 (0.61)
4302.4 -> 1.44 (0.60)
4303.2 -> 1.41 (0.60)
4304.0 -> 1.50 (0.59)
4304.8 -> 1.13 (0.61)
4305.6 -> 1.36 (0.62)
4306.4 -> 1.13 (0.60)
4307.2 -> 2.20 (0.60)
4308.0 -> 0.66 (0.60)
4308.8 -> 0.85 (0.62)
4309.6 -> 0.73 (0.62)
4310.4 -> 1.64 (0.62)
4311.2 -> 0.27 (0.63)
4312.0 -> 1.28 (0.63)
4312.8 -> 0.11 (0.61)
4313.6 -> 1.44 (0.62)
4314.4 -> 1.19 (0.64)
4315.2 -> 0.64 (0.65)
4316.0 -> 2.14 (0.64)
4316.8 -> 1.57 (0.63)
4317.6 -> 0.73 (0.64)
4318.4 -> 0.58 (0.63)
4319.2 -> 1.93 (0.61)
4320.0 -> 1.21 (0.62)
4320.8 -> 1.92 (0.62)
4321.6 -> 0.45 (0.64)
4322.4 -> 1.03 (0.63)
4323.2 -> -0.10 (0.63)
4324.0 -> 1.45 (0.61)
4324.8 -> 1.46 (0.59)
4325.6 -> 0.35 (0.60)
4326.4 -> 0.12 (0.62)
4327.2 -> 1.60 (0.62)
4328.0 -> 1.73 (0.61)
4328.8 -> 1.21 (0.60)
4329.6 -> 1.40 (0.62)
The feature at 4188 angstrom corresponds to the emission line Ly-alpha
